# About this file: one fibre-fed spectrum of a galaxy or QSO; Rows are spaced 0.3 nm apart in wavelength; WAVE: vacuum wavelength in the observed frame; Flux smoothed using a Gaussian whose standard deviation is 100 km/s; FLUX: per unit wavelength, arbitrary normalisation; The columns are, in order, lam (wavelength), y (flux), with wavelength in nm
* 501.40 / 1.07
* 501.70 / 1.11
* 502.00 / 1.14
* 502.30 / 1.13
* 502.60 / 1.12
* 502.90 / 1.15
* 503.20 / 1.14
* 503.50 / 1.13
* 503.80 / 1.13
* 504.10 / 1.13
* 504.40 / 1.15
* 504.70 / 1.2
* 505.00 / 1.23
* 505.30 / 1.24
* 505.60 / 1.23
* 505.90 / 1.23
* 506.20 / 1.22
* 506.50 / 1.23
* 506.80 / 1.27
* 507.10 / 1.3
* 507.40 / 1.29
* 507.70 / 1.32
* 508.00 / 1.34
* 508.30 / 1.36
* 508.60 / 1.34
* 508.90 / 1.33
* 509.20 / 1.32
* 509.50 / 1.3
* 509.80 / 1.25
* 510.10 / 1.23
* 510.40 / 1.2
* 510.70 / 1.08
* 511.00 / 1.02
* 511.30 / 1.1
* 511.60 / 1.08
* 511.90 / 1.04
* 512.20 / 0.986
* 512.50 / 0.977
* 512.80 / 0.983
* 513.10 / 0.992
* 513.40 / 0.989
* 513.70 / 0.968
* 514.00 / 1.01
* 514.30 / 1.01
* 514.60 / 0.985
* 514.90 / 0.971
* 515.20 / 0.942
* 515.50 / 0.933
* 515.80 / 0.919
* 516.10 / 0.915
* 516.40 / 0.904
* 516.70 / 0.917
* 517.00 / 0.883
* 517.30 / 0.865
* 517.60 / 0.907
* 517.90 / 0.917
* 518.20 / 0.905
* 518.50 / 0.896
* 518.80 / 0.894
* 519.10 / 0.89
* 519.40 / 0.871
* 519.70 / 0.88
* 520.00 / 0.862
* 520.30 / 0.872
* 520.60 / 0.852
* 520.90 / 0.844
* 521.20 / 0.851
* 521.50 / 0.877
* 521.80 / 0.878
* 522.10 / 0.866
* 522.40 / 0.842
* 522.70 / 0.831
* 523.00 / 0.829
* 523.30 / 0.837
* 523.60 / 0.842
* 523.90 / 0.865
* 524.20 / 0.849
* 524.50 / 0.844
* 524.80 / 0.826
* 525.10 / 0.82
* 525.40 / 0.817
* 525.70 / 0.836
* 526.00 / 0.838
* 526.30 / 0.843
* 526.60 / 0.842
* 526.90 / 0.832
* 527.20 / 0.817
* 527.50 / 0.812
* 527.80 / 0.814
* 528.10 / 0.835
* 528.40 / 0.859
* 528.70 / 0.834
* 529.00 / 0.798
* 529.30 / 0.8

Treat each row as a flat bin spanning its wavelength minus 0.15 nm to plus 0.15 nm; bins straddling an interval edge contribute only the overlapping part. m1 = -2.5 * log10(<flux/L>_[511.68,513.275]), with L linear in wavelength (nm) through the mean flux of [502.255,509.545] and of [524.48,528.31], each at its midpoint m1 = 0.11 mag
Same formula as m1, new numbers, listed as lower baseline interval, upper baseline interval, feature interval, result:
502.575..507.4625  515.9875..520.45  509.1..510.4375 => -0.161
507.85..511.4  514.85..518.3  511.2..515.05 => 0.072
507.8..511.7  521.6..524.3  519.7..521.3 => 0.075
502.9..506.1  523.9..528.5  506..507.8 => -0.115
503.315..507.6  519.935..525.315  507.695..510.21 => -0.152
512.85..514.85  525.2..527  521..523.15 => 0.041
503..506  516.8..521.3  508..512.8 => -0.110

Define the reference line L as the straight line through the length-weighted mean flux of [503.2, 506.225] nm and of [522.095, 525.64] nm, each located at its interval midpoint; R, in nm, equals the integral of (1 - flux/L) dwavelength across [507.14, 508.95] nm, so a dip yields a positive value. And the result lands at -0.33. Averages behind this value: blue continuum 1.19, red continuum 0.838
